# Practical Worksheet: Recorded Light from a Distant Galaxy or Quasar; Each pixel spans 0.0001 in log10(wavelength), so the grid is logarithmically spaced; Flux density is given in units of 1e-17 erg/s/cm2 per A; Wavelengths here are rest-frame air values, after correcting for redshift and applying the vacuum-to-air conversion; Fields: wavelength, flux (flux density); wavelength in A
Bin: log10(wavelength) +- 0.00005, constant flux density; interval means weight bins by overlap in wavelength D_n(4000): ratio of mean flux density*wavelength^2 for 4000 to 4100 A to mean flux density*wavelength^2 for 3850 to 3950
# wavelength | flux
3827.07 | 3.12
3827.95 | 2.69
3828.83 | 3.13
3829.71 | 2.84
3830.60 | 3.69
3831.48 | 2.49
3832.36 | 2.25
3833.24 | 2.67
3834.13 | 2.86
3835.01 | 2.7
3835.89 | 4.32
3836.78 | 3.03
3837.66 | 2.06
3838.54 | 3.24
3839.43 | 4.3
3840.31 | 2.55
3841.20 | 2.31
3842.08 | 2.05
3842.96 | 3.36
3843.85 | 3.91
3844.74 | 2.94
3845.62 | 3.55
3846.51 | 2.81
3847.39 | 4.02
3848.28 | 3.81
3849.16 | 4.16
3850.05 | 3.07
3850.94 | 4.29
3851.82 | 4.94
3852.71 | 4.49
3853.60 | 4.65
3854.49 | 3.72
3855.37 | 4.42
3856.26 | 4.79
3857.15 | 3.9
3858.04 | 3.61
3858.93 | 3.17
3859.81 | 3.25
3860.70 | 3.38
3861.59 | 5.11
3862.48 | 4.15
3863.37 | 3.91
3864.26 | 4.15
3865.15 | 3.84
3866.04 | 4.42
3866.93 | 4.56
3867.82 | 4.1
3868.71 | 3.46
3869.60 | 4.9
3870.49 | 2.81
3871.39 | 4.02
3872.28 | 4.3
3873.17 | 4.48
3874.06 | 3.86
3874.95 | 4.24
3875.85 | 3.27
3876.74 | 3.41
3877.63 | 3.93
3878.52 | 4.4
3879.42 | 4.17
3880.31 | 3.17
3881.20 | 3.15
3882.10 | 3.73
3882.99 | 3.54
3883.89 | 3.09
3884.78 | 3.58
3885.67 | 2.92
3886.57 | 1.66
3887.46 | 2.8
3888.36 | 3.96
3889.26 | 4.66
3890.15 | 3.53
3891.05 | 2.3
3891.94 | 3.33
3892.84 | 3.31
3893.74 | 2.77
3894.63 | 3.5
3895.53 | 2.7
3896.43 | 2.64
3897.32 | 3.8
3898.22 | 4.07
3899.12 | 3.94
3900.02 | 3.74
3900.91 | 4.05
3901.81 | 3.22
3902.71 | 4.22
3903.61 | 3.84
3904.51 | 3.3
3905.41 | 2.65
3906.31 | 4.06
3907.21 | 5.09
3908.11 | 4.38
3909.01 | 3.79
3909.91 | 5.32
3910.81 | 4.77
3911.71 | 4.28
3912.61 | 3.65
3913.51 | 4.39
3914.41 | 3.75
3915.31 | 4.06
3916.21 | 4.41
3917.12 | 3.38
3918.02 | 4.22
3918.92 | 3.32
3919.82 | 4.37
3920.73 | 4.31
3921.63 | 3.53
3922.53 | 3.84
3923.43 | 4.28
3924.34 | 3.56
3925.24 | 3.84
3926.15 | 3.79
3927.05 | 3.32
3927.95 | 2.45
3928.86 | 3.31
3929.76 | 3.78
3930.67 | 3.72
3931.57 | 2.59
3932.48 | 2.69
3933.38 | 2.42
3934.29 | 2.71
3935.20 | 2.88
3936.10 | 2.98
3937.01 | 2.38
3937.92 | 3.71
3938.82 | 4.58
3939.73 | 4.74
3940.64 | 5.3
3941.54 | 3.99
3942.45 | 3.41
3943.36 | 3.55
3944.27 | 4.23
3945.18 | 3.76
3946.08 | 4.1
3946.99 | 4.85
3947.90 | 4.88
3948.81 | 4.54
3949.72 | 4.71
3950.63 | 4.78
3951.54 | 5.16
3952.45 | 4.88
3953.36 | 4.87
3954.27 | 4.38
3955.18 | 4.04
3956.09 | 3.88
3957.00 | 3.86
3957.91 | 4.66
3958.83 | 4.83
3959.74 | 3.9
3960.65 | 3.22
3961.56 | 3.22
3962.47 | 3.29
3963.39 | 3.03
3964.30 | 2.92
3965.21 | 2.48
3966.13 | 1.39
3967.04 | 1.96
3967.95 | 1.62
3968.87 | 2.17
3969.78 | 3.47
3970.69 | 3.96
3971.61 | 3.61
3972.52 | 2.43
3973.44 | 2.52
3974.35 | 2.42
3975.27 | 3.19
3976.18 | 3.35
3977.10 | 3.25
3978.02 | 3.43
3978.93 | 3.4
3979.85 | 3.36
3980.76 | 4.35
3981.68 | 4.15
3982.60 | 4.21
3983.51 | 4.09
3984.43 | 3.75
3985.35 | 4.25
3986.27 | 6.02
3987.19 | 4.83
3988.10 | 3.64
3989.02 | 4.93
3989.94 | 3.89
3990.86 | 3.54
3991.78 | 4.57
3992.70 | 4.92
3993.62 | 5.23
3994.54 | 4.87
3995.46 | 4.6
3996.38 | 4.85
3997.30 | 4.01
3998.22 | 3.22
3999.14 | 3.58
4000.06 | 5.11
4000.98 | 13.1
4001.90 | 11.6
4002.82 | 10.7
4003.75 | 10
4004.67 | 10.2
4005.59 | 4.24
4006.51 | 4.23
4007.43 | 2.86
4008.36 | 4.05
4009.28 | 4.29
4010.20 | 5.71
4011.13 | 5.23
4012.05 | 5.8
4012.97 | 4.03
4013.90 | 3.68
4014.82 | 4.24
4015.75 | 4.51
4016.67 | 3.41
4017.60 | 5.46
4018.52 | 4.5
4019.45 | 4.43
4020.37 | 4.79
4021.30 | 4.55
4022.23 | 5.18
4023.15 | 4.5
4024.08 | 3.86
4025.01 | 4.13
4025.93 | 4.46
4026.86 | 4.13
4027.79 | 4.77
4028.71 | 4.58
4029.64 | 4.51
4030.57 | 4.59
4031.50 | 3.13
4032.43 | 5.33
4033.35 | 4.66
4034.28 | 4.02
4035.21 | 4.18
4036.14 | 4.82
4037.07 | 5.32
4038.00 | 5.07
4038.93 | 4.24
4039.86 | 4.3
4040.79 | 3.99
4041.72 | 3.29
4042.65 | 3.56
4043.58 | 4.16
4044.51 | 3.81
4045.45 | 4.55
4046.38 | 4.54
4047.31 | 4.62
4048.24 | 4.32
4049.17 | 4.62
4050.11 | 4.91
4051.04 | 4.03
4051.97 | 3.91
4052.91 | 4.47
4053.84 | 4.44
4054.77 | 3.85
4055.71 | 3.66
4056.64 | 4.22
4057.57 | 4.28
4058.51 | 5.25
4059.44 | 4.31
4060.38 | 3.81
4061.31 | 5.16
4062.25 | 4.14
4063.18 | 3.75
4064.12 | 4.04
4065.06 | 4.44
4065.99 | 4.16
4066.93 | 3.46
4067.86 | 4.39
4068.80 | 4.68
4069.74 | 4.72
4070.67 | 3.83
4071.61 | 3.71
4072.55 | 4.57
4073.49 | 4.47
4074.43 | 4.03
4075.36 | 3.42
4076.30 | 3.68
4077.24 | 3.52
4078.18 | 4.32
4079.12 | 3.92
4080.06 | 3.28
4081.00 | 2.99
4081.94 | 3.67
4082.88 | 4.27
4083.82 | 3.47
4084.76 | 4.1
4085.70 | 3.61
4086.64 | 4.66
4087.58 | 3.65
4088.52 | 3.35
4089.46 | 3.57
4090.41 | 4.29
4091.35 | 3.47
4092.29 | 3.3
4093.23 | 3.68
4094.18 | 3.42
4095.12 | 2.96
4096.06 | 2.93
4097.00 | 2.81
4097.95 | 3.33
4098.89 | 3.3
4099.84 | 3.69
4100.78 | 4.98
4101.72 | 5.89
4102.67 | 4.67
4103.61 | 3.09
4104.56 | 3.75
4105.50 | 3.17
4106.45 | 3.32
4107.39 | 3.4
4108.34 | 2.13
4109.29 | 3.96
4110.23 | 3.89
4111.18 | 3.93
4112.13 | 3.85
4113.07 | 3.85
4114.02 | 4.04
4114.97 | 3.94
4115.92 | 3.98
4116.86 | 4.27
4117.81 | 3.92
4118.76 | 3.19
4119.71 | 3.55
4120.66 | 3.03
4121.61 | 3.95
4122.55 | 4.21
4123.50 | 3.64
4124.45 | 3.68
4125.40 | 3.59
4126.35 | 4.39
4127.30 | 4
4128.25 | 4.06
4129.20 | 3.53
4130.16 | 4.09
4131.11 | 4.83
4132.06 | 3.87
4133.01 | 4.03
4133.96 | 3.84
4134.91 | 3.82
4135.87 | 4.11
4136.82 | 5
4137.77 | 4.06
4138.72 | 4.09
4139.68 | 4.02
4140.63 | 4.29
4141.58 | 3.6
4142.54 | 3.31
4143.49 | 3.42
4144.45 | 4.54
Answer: 1.27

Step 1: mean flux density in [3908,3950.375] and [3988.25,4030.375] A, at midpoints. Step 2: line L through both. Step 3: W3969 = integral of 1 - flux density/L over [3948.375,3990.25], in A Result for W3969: 7.4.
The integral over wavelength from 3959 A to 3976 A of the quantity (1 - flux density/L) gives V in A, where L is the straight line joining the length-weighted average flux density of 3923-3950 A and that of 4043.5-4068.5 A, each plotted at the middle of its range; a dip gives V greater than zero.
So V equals 4.3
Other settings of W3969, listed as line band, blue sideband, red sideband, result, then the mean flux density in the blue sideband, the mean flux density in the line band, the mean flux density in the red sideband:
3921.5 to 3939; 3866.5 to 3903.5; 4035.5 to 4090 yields 2.0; 3.59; 3.29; 4.13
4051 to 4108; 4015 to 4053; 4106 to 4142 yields 3.1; 4.39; 3.91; 3.87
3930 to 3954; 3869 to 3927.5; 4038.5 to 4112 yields -1.0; 3.73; 3.94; 3.94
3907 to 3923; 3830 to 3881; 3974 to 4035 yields -0.1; 3.67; 4.15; 4.8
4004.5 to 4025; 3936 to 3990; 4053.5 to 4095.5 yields -4.0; 3.78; 4.62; 3.95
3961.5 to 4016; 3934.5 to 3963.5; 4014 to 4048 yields -2.5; 4.08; 4.44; 4.39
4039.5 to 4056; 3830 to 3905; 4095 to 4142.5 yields -1.8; 3.58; 4.17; 3.83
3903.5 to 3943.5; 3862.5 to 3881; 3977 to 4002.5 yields 5.6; 3.96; 3.75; 4.87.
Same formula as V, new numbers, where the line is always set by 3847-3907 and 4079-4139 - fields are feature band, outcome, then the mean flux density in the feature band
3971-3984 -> 1.18 A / 3.42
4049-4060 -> -1.58 A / 4.31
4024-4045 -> -2.99 A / 4.31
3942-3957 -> -2.42 A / 4.36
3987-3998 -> -2.02 A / 4.45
